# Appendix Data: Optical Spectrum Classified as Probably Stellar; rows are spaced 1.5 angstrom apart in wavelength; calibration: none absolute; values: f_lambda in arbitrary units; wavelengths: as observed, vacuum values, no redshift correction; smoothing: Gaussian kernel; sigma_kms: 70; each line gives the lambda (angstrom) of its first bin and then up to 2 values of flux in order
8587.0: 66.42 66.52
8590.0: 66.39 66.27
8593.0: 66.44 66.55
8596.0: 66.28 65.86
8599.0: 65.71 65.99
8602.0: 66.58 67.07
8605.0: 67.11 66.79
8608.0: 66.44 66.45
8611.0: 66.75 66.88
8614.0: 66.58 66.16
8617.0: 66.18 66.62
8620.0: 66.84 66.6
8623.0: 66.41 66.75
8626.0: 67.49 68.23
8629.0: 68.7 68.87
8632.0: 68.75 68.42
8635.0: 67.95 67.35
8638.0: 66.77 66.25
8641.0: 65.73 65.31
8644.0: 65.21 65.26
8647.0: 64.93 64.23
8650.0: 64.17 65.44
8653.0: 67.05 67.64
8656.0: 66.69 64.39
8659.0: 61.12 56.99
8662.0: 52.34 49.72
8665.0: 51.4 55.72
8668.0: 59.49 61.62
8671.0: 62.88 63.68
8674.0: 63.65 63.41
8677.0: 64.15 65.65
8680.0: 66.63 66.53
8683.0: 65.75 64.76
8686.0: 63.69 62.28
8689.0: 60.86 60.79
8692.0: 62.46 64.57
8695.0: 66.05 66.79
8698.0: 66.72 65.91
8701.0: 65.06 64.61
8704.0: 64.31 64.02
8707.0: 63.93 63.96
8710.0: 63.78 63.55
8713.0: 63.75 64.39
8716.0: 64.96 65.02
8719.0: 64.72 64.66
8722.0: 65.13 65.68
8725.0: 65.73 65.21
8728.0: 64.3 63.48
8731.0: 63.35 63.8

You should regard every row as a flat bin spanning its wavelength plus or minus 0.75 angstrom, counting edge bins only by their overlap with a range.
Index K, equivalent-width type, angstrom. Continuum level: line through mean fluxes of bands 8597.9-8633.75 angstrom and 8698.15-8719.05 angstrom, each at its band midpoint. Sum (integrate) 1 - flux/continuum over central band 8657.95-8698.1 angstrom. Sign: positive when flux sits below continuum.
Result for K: 2.2 angstrom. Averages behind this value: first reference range 67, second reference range 64.5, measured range 61.8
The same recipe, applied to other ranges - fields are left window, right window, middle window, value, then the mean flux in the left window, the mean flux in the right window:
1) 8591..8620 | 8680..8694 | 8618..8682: 0.7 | 66.5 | 63.7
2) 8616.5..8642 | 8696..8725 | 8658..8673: 2.0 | 67.3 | 64.8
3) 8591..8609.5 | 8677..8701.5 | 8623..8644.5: -0.5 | 66.4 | 64.6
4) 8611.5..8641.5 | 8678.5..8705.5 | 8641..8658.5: 0.2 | 67.2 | 64.6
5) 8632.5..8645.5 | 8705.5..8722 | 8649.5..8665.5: 1.3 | 66.6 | 64.3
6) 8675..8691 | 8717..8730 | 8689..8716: 0.1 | 64.1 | 64.9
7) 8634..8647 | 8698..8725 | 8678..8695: 0.3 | 66.2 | 64.6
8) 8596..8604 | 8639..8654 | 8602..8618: -0.1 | 66.2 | 65.4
